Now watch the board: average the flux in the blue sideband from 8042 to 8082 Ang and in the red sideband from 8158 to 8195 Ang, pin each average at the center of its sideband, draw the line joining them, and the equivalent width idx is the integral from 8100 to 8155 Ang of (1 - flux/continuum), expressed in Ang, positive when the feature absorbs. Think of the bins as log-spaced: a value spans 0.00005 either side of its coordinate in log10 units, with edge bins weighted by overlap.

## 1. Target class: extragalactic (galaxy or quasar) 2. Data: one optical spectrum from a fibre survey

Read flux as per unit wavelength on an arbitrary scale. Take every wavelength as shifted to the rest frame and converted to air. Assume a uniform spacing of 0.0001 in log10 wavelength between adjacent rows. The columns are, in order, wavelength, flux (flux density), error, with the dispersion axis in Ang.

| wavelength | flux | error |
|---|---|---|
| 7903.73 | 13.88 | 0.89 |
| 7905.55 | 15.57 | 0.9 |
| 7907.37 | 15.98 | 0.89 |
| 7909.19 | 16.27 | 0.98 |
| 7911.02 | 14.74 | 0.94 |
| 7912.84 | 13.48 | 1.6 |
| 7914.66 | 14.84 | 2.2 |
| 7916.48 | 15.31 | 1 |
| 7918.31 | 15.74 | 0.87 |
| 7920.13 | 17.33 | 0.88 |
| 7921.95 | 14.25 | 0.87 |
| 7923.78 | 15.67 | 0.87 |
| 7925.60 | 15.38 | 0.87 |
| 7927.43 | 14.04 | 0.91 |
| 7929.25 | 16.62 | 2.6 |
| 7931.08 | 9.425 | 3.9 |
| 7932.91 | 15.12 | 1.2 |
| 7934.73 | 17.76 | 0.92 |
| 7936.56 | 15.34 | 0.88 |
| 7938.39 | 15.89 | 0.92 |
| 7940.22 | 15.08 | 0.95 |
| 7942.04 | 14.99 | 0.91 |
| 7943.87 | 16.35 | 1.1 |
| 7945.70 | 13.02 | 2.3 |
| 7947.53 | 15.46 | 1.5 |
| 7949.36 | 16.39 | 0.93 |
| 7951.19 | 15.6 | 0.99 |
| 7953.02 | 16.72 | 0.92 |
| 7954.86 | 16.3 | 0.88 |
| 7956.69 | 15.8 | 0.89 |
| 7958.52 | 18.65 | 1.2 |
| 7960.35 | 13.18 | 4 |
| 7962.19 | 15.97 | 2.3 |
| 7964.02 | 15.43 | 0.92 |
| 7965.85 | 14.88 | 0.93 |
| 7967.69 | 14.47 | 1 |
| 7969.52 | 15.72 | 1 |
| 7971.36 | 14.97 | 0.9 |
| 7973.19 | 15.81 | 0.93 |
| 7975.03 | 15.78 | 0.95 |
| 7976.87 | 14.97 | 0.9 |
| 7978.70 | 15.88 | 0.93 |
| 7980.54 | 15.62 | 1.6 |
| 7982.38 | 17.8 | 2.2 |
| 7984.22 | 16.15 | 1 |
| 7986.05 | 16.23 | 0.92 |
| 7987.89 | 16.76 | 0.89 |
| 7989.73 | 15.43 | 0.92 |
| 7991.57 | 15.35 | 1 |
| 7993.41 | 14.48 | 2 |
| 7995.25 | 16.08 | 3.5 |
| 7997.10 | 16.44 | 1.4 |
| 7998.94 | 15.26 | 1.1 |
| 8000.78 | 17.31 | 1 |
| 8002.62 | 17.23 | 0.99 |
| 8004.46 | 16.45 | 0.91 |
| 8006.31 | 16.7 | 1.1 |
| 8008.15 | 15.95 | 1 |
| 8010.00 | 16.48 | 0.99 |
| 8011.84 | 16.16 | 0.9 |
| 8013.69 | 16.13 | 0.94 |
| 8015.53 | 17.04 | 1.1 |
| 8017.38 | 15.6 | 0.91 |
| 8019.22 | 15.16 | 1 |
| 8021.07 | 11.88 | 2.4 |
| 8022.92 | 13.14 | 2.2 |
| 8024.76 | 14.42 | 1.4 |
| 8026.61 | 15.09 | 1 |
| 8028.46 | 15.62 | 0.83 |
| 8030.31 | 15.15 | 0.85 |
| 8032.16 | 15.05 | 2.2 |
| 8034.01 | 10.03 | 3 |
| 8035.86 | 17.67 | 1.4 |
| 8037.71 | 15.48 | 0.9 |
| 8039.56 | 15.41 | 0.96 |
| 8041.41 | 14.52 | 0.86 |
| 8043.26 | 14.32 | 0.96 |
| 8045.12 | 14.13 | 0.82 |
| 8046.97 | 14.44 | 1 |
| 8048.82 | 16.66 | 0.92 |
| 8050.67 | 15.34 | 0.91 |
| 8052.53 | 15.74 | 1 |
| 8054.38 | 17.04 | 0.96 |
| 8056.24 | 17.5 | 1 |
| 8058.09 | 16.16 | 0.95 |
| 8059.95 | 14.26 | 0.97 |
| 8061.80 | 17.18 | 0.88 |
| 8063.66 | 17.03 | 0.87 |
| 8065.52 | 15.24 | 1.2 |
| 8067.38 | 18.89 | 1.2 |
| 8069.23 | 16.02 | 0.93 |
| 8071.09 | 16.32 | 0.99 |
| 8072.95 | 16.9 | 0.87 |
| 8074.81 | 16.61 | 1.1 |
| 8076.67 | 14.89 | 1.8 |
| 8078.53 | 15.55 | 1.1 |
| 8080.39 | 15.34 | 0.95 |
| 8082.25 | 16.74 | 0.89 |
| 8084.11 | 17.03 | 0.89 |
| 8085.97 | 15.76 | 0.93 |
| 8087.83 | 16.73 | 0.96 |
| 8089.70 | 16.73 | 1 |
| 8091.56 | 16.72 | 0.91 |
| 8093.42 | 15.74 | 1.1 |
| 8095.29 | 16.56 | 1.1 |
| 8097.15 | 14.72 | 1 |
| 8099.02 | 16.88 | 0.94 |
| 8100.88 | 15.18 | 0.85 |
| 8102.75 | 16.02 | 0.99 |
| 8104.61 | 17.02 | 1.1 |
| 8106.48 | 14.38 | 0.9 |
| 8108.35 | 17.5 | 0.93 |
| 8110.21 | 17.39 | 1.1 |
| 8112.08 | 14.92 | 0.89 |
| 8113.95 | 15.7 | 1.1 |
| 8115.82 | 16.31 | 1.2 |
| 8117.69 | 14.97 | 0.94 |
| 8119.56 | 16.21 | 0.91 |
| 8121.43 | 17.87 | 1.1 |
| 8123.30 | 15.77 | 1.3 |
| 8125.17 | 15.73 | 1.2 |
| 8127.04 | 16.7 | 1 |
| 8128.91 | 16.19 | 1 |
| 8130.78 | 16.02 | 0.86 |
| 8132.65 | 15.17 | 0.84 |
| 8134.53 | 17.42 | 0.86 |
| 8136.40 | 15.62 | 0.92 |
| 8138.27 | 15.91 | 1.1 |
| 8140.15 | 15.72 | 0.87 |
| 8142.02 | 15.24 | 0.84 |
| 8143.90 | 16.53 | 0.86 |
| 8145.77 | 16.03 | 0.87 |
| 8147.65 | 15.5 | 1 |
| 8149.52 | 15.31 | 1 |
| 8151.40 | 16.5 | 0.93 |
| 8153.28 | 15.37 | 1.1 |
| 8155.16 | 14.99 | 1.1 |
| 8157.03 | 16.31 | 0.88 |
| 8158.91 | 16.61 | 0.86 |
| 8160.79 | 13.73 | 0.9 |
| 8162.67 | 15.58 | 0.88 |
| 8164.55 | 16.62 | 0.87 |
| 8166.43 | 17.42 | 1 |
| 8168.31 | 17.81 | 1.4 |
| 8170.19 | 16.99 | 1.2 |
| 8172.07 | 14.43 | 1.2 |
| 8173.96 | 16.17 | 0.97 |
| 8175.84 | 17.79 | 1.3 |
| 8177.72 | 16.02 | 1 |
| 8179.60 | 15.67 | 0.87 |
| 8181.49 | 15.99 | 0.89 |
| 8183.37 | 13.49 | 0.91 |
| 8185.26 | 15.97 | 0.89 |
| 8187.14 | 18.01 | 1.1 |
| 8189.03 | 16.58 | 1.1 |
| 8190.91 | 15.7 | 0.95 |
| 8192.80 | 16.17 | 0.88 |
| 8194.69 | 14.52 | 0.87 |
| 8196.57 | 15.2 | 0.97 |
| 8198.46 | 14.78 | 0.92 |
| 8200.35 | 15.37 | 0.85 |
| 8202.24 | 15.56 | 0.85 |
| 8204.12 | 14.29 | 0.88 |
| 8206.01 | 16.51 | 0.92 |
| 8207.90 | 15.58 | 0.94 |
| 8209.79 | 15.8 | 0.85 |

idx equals 0.2 Ang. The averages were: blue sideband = 16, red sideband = 16.1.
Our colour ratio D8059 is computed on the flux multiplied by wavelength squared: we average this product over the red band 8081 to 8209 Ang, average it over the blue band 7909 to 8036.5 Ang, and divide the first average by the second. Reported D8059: 1.08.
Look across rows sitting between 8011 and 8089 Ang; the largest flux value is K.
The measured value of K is 18.89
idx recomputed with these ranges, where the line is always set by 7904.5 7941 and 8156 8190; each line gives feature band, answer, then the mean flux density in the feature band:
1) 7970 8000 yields -0.75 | 15.8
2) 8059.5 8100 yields -1.23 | 16.3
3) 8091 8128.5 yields -0.43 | 16.1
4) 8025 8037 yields 0.65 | 14.8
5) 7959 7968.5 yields 0.23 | 15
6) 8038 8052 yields 0.58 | 15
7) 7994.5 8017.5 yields -1.31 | 16.4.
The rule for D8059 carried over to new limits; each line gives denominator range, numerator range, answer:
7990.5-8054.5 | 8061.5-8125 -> 1.07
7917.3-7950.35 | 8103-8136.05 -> 1.11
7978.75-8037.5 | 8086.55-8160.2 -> 1.06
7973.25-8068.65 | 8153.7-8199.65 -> 1.06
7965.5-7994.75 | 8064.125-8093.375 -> 1.07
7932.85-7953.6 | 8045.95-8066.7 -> 1.06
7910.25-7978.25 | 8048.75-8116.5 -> 1.10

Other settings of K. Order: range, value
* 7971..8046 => 17.8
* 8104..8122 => 17.87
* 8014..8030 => 17.04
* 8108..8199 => 18.01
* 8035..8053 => 17.67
